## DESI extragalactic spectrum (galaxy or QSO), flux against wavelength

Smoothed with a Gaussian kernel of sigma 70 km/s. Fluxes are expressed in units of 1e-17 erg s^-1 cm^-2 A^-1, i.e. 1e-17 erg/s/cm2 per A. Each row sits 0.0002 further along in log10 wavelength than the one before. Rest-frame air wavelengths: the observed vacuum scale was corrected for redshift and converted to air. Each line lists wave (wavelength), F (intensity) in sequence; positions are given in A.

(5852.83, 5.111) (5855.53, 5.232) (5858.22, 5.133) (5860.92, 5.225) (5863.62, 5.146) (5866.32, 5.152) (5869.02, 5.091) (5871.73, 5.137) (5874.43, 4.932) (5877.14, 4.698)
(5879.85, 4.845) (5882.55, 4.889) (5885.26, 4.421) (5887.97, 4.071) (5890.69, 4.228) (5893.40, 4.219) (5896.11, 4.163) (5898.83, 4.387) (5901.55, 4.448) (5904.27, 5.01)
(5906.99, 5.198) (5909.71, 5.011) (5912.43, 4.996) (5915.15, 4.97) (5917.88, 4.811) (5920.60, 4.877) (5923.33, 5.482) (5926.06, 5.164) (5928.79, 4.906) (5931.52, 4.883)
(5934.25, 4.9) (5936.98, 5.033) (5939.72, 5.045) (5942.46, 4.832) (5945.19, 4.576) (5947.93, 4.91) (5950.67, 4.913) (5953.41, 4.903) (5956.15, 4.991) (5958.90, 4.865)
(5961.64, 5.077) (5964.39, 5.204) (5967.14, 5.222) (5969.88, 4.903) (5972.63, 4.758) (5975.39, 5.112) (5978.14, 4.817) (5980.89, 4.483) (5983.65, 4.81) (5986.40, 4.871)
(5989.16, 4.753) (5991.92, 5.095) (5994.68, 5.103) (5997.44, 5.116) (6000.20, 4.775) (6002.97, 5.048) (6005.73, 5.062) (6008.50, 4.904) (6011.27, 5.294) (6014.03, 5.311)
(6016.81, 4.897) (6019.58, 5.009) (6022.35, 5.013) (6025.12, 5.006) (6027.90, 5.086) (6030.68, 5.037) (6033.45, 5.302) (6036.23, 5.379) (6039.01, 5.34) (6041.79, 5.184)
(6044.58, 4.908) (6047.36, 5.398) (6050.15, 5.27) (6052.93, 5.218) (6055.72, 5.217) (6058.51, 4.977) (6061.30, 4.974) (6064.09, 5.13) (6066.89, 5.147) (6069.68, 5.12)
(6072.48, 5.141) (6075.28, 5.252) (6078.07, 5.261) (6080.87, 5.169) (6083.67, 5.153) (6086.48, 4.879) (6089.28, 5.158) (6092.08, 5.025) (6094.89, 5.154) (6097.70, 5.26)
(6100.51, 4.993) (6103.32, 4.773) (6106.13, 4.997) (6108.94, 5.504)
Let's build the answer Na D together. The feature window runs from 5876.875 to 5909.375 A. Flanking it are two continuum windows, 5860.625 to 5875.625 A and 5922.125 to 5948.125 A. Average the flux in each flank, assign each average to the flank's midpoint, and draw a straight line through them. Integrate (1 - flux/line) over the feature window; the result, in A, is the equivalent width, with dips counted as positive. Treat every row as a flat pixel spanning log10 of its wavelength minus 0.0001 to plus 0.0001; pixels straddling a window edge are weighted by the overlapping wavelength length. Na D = 3.21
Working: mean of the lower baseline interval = 5.11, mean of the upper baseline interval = 4.97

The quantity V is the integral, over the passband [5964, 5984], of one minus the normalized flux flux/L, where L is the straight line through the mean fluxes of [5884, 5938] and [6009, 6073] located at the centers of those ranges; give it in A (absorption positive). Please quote 0.2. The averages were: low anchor 4.76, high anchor 5.14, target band 4.9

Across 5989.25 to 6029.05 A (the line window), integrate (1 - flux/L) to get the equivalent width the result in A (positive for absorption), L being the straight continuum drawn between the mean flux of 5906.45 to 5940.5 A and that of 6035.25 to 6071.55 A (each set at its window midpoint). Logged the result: 0.6 A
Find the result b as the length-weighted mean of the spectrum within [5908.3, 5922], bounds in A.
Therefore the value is 4.94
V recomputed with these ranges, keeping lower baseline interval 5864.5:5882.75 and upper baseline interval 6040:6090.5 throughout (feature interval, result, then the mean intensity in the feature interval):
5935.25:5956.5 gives 0.6 A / 4.9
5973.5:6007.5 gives 1.1 A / 4.92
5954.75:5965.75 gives 0.0 A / 5.03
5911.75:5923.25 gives 0.1 A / 4.97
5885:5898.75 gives 2.1 A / 4.22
